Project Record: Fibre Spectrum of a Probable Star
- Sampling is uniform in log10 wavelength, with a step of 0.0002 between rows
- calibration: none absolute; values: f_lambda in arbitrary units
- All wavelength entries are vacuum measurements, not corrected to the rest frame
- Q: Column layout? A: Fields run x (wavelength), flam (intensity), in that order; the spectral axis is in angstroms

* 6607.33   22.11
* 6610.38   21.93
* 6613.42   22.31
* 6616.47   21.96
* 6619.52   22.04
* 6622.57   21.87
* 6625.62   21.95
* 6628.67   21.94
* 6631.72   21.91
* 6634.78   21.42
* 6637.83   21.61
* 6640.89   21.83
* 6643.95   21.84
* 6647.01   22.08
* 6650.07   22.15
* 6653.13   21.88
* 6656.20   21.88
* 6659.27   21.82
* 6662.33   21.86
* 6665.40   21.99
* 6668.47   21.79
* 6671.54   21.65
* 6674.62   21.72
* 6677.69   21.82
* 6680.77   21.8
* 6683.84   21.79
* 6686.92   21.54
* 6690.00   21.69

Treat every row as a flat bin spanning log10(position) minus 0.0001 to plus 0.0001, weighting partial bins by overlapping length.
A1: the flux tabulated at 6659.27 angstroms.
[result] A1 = 21.82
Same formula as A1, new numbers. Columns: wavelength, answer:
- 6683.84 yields 21.79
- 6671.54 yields 21.65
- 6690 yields 21.69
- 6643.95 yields 21.84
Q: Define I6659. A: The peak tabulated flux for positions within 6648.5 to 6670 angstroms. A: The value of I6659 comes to 22.15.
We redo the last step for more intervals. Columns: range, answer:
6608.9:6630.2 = 22.31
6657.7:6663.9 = 21.86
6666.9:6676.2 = 21.79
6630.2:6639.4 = 21.91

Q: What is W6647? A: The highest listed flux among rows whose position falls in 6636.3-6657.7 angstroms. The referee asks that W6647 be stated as 22.15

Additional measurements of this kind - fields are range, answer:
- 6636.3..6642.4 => 21.83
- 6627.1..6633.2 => 21.94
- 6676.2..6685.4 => 21.82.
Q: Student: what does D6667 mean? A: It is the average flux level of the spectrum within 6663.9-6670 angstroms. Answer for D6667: 21.9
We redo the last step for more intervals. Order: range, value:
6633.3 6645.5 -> 21.7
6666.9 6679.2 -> 21.7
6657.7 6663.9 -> 21.8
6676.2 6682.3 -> 21.8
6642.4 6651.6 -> 22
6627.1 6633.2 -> 21.9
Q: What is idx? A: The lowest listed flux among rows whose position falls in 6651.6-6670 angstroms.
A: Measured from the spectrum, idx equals 21.79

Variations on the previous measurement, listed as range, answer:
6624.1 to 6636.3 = 21.42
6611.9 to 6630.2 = 21.87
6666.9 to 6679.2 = 21.65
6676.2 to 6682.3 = 21.8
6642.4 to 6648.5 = 21.84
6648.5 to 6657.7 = 21.88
